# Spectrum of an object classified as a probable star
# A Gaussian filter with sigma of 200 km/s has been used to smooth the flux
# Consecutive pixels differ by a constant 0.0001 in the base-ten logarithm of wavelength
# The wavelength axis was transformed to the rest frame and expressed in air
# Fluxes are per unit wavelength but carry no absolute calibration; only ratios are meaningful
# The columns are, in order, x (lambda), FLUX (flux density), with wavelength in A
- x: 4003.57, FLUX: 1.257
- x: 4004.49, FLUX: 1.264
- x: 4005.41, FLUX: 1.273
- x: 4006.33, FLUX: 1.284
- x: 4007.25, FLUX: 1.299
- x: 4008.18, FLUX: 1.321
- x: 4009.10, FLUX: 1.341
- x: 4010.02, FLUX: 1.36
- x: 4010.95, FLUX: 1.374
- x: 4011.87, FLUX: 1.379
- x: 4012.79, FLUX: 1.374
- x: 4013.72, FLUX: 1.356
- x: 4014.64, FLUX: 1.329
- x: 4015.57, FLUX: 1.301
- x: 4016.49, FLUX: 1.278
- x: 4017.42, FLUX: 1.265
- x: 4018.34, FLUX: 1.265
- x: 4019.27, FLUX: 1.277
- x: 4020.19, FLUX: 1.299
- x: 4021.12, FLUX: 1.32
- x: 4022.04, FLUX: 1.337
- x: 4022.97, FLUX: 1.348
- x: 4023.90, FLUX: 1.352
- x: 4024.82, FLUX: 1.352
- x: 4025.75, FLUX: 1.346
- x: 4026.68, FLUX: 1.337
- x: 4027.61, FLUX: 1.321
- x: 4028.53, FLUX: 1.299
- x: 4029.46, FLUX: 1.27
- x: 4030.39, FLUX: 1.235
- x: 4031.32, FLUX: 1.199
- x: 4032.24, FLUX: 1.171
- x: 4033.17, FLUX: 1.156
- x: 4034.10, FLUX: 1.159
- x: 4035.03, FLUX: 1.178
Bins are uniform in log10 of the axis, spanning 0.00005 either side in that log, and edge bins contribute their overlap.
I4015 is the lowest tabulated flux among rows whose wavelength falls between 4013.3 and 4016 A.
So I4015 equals 1.301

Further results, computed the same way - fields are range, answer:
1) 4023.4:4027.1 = 1.337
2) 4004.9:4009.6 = 1.273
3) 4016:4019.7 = 1.265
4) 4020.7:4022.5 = 1.32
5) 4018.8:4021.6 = 1.277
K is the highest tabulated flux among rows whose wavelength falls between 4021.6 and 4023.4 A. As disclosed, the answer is 1.348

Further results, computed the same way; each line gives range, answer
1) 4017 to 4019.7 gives 1.277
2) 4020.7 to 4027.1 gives 1.352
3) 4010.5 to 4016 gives 1.379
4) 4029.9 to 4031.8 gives 1.235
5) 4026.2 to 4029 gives 1.337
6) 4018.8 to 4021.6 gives 1.32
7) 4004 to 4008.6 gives 1.321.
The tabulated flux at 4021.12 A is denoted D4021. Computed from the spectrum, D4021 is 1.32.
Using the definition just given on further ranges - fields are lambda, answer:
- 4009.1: 1.341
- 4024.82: 1.352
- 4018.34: 1.265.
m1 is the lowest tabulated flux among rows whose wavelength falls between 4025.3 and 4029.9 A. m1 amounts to 1.27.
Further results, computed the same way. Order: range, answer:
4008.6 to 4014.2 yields 1.341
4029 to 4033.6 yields 1.156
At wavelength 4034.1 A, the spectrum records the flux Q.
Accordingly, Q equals 1.159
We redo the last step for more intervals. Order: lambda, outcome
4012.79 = 1.374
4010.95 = 1.374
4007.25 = 1.299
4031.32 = 1.199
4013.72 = 1.356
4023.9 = 1.352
